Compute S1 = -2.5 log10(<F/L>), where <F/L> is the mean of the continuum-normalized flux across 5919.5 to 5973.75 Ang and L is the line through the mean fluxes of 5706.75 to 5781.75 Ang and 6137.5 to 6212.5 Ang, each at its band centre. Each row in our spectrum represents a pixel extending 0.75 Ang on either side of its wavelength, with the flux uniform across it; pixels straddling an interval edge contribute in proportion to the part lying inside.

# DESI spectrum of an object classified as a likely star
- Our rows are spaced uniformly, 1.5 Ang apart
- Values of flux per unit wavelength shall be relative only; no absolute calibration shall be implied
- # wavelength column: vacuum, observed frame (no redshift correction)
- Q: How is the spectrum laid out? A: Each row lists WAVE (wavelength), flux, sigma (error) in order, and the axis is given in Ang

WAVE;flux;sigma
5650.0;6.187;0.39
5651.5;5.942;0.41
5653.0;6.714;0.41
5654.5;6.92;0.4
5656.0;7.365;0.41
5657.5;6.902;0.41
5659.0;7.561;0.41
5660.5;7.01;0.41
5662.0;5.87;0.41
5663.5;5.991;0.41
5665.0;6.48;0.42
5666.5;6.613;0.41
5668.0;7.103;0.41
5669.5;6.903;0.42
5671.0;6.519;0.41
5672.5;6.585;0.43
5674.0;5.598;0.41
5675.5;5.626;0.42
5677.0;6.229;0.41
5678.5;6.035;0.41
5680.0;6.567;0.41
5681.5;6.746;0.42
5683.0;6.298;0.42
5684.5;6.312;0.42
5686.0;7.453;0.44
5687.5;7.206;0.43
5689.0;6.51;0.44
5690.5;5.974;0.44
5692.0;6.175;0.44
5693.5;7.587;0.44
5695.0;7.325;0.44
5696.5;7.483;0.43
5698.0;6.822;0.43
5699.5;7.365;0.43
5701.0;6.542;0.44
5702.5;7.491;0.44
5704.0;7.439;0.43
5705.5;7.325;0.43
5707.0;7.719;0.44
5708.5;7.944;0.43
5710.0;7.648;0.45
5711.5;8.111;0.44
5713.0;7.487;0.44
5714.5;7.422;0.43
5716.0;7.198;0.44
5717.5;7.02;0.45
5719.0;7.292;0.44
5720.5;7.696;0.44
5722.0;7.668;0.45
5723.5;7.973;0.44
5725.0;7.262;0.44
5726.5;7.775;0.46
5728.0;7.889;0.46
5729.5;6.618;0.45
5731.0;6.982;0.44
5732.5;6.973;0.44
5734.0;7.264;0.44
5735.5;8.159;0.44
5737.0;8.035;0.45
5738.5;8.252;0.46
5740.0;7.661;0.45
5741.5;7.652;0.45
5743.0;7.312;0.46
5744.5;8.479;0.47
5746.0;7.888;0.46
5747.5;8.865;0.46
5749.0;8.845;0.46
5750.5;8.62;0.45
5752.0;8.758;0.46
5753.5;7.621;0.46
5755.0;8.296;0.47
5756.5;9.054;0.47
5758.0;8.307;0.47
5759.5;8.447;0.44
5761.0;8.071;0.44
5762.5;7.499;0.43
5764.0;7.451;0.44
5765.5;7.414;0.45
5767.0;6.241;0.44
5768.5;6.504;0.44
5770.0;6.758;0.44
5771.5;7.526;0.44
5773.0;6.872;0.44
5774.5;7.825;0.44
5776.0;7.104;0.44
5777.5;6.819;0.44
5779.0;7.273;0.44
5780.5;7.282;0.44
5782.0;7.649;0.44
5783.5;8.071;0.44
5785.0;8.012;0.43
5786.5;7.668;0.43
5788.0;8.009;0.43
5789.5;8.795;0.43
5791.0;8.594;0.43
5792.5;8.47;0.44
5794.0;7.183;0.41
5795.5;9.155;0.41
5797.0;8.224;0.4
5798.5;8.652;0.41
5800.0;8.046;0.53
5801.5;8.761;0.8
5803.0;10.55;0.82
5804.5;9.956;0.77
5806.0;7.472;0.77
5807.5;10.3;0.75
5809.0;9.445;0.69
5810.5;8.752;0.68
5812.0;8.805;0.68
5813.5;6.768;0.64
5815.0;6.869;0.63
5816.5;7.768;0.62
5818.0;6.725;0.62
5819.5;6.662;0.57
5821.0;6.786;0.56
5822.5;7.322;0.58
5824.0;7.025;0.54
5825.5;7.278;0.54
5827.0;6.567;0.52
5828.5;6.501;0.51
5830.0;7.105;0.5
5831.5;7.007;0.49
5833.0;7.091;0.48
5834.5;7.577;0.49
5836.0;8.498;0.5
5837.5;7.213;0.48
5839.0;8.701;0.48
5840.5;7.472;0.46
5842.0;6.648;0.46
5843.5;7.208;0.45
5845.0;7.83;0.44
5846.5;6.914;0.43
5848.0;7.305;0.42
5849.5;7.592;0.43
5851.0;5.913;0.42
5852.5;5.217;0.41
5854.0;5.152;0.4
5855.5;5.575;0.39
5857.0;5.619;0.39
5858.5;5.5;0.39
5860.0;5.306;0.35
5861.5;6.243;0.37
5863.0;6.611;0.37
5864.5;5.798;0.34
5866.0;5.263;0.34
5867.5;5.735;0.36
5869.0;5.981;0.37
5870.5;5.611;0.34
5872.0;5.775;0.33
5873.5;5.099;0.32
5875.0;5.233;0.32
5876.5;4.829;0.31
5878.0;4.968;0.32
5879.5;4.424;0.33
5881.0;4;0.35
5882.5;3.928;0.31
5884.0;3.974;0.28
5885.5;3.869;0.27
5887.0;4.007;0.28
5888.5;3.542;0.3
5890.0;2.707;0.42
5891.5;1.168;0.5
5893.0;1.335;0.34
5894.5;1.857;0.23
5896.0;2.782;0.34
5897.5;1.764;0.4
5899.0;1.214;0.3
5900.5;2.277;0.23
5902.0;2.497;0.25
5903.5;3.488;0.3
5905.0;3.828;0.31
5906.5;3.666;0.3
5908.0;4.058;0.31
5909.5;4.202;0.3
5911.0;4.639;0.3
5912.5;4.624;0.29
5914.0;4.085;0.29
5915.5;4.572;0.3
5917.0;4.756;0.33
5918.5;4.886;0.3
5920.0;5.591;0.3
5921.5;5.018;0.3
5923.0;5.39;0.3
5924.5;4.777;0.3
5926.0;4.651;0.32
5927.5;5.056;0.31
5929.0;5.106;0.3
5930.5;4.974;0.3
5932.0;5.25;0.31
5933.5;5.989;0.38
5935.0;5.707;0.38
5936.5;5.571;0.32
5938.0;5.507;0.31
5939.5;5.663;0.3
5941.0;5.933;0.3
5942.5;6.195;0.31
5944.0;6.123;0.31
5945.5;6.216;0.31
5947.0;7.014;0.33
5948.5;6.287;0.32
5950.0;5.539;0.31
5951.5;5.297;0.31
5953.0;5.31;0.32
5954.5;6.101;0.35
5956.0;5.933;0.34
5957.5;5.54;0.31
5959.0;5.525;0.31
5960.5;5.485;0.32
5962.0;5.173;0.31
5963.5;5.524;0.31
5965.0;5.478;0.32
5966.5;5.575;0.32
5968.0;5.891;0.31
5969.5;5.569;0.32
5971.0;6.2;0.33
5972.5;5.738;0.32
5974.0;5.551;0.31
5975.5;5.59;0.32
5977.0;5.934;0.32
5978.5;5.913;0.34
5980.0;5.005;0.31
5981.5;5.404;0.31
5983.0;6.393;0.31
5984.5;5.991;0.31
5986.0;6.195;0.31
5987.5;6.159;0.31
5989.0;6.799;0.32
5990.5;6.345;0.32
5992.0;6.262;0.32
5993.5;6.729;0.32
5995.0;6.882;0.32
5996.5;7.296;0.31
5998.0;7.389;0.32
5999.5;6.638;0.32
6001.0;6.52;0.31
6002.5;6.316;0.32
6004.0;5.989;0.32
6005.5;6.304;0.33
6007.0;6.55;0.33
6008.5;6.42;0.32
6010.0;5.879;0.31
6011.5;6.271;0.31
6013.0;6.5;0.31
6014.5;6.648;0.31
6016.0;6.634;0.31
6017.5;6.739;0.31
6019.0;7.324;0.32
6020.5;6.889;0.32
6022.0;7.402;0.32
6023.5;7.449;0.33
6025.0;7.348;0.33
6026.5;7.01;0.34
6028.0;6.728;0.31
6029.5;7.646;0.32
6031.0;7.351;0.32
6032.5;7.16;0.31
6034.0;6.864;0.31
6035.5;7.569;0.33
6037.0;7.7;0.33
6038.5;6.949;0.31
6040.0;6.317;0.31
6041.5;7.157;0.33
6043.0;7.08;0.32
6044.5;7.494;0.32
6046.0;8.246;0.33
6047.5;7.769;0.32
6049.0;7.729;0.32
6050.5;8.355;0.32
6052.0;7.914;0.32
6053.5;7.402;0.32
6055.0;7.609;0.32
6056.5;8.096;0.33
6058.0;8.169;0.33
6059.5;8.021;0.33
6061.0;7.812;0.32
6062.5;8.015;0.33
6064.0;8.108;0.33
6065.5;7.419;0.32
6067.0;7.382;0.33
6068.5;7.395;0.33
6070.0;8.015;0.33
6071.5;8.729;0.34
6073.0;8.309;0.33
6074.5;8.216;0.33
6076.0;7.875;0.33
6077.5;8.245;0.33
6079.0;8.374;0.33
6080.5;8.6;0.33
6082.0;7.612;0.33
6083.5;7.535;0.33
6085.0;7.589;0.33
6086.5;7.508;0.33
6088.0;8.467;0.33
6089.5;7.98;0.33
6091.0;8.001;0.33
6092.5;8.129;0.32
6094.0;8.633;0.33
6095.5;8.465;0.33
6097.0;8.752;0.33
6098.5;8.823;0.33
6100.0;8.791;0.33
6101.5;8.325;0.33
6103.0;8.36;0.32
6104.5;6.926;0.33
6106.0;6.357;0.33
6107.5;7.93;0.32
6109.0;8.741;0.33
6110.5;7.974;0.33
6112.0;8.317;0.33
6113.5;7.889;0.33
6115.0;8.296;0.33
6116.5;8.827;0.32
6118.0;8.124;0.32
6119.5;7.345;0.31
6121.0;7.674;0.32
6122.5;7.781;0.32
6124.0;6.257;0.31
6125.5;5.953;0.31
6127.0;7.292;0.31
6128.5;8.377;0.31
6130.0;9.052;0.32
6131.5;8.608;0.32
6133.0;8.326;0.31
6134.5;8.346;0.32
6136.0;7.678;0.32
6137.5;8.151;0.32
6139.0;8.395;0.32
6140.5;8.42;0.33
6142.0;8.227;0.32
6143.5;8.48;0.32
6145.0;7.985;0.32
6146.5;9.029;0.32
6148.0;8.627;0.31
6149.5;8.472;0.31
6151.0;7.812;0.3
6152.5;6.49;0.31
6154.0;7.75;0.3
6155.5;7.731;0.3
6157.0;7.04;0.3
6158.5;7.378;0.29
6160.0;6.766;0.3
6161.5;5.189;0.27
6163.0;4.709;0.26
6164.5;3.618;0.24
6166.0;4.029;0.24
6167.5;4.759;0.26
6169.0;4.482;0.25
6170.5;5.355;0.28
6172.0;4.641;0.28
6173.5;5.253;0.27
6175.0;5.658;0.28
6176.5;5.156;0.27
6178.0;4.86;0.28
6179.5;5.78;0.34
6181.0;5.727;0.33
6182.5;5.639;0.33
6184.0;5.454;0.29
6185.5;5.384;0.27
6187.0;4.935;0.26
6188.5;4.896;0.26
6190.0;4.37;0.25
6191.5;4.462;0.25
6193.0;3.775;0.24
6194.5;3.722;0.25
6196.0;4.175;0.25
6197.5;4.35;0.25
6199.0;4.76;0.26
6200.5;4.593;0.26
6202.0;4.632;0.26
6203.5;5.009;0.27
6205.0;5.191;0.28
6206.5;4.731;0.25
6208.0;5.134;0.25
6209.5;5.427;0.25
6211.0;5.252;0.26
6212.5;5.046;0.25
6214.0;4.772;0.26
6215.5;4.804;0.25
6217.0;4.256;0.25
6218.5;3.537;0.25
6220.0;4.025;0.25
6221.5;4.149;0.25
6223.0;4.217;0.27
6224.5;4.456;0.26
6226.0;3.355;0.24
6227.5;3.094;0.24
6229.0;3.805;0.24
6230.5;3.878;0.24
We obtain 0.207 mag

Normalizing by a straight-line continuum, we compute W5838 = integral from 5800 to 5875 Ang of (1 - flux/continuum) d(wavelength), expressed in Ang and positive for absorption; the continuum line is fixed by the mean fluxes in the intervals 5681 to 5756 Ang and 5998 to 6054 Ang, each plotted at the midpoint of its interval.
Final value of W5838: 3.00 Ang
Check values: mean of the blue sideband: 7.5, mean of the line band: 7.03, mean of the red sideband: 7.04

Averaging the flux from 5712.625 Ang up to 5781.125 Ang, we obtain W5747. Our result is 7.64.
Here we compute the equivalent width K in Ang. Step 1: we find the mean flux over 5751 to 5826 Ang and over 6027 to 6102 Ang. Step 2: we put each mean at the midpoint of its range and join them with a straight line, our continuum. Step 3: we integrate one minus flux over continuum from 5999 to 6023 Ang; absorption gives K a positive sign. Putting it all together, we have 3.9 Ang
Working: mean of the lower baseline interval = 7.9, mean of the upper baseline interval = 7.84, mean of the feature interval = 6.57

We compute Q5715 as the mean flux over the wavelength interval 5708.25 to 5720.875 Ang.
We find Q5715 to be 7.51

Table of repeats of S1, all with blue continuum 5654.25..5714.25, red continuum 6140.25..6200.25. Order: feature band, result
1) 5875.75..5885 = 0.43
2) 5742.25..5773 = -0.17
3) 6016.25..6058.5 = -0.20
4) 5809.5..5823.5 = -0.13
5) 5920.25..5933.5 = 0.24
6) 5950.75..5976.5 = 0.12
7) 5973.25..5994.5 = 0.04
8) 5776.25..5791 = -0.16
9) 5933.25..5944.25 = 0.09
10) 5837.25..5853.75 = -0.08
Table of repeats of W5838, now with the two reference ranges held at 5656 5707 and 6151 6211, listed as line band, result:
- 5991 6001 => -1.8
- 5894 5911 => 8.7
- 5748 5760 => -3.6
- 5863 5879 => 1.8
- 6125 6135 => -4.9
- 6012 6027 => -3.3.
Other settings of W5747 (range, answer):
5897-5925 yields 3.98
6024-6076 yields 7.62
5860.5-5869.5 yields 5.92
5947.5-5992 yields 5.79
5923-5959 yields 5.63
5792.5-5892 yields 6.59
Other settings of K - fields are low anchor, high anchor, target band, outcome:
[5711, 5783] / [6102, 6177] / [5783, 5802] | -1.7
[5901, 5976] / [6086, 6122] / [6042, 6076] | -2.5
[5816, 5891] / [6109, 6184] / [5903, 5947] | 8.5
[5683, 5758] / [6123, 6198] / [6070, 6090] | -4.6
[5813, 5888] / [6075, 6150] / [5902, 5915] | 5.1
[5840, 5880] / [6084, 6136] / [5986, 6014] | 2.3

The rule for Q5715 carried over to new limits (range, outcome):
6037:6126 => 7.87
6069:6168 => 7.74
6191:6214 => 4.69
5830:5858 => 6.91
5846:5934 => 4.59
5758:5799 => 7.69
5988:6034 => 6.78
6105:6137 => 7.86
